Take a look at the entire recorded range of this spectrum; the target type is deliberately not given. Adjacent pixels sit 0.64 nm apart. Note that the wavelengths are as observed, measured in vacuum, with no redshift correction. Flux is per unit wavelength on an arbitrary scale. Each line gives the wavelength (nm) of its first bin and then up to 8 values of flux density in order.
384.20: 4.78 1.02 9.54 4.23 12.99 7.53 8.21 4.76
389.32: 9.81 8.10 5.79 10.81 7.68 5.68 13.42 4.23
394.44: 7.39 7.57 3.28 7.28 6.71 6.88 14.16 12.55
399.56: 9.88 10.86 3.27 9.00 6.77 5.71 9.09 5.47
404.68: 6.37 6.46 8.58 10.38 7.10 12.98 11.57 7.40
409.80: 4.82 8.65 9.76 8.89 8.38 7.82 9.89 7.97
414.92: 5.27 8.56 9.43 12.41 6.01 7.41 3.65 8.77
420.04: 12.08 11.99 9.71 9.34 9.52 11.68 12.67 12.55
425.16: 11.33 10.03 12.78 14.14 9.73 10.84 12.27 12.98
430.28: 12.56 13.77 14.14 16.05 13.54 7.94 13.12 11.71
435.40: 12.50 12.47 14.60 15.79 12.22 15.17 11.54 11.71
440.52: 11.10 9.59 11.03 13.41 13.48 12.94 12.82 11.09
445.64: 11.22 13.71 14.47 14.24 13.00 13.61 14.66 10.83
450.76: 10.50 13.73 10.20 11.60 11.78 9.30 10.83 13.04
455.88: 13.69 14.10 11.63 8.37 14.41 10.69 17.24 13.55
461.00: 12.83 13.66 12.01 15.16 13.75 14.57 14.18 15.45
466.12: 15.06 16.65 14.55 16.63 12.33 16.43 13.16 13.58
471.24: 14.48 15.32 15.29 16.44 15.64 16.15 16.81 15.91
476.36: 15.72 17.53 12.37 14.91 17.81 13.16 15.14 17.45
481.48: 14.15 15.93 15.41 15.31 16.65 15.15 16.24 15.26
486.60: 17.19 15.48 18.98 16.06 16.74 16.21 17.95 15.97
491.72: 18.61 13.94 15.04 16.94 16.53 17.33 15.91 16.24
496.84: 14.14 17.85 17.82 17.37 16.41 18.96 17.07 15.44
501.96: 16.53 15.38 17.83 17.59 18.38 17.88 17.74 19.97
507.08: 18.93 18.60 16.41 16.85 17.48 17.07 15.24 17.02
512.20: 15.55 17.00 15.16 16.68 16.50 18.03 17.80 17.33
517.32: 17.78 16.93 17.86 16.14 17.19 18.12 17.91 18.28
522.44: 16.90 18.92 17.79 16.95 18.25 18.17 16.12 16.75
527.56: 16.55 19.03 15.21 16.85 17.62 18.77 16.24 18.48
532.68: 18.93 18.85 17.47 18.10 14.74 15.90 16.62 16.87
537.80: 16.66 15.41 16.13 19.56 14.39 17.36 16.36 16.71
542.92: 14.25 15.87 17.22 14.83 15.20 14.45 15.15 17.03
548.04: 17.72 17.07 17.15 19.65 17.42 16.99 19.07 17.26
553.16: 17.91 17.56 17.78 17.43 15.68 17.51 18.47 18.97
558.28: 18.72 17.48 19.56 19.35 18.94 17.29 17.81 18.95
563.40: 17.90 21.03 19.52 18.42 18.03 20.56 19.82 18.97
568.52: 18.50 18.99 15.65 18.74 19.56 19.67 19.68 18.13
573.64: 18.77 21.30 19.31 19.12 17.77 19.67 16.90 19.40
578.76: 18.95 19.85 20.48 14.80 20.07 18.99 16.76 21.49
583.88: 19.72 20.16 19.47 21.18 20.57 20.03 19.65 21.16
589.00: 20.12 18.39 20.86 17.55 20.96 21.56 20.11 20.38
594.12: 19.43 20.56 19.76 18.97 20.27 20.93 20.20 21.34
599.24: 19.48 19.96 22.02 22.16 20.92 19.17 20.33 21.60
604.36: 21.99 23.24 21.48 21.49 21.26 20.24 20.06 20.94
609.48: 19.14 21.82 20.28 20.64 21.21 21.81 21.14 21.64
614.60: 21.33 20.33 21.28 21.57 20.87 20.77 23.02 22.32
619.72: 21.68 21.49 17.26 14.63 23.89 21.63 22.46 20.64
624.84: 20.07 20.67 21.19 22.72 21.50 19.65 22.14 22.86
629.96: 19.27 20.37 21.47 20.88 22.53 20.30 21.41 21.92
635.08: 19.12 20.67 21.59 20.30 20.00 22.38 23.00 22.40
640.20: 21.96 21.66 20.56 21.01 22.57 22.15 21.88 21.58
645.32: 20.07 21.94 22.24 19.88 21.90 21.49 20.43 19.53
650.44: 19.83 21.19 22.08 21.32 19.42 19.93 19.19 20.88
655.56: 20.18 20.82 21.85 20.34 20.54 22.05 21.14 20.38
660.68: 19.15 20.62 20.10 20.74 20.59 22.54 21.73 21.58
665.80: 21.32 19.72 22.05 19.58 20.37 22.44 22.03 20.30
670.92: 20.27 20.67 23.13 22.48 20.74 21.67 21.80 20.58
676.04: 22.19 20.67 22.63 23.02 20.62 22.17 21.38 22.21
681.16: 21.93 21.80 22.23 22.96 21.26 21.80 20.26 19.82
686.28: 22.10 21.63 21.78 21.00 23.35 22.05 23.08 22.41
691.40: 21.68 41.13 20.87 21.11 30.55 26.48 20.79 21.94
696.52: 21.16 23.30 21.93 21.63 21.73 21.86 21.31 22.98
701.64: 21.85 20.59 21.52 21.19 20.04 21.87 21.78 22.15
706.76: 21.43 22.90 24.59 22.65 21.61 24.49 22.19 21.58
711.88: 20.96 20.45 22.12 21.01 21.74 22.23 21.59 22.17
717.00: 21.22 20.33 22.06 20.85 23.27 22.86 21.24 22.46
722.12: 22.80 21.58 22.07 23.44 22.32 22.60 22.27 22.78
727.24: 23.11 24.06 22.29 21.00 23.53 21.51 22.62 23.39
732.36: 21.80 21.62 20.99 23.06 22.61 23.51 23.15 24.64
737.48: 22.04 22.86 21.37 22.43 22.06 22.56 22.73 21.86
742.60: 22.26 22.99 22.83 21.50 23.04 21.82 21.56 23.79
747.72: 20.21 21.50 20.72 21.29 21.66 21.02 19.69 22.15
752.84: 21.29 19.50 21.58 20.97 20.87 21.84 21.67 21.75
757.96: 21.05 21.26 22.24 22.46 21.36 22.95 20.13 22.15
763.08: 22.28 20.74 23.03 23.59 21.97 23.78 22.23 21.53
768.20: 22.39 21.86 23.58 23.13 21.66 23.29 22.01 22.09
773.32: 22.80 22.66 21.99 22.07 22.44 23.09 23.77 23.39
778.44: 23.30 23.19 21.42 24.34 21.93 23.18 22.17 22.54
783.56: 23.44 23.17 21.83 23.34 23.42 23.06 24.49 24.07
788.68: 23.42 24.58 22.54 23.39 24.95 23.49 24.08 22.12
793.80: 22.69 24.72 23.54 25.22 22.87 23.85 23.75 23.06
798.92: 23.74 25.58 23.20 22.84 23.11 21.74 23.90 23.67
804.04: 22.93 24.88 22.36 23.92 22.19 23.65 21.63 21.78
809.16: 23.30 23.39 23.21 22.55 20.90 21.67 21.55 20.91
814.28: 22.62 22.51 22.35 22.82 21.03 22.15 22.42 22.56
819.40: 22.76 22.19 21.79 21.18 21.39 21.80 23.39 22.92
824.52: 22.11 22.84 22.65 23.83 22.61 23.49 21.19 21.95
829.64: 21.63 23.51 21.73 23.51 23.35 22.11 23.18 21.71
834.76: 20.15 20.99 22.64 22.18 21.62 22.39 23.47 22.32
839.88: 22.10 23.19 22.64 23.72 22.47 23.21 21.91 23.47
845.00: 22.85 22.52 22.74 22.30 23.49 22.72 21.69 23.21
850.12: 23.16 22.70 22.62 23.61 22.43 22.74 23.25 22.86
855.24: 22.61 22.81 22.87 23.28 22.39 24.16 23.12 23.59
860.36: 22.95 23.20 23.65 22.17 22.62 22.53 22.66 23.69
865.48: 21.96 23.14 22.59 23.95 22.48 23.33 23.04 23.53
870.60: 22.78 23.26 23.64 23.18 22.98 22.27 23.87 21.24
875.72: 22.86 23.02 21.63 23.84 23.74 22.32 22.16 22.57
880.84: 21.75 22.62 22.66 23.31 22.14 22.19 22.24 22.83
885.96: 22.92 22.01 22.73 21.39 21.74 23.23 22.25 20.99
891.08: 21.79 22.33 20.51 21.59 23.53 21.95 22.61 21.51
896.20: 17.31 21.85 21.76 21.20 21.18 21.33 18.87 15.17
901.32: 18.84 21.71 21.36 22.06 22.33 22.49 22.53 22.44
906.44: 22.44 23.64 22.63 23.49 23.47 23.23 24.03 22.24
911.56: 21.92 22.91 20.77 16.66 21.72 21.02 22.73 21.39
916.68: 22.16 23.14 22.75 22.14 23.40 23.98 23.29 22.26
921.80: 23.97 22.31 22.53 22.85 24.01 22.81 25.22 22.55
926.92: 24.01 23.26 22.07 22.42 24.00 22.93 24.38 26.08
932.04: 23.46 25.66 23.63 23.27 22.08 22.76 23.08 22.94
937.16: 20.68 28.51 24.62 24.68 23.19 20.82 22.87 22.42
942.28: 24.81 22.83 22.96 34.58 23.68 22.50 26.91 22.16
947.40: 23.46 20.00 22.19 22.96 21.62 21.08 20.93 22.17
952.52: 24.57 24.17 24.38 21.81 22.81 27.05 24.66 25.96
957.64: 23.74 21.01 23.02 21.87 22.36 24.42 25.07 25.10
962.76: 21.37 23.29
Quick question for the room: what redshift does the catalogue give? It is 0.054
